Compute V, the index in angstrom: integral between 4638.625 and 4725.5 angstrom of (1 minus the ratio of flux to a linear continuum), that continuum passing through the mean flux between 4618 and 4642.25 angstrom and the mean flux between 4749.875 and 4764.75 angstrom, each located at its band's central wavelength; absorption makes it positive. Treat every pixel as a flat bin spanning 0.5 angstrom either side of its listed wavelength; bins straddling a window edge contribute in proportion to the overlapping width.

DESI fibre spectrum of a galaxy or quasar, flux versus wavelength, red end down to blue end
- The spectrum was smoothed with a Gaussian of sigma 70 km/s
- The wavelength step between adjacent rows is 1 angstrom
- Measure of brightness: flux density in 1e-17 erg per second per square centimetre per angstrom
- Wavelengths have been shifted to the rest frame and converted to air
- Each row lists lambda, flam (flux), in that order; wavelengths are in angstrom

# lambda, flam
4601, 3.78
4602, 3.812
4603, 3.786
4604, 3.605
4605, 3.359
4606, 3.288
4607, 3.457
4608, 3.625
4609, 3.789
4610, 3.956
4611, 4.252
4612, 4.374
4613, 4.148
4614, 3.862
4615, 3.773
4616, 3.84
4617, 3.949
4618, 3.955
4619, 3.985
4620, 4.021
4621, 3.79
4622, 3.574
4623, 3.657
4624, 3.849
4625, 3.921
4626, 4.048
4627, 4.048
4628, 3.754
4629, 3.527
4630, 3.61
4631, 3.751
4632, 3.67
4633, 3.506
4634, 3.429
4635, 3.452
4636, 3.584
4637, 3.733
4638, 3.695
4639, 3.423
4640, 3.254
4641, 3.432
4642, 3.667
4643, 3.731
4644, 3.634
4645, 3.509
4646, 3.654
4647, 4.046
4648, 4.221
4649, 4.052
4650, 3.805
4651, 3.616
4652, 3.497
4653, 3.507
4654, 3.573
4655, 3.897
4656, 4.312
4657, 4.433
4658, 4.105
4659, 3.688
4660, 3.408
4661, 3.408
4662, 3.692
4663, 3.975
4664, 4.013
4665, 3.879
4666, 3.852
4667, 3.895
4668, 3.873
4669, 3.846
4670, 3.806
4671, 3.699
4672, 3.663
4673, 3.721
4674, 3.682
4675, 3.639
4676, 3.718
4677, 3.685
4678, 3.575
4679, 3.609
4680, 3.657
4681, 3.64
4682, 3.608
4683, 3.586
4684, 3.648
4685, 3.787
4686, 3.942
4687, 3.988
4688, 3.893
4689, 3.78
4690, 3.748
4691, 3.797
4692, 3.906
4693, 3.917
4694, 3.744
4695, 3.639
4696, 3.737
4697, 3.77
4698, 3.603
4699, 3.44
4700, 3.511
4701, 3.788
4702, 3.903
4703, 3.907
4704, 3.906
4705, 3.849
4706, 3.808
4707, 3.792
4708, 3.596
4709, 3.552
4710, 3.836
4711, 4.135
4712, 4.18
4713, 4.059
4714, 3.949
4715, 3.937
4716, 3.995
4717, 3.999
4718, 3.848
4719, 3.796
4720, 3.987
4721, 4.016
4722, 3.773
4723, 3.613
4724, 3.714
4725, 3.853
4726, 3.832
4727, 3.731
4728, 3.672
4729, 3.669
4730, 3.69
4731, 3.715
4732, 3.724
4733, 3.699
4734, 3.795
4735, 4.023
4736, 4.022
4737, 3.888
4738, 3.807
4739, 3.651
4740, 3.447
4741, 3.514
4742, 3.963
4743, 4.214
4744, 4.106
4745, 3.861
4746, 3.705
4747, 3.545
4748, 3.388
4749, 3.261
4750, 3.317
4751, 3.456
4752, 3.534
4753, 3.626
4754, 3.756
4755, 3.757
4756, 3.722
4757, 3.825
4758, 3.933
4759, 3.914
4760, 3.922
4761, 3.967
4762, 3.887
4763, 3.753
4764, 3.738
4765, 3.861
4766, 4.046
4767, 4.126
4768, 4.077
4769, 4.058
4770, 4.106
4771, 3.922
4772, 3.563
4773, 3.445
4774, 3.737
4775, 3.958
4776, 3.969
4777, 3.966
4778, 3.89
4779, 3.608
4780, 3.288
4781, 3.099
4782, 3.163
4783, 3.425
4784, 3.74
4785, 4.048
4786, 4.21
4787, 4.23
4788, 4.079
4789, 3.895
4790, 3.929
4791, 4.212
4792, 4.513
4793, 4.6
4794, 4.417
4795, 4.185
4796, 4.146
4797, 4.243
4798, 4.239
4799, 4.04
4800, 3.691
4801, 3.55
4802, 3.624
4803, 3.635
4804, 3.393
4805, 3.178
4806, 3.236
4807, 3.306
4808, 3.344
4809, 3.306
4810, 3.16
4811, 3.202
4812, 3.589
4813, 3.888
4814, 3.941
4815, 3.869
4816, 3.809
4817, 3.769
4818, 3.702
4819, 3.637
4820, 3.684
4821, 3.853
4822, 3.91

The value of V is -1.5 angstrom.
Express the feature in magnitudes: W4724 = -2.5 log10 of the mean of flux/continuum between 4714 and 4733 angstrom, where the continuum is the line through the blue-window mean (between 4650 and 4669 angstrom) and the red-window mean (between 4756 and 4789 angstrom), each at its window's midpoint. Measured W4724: 0.00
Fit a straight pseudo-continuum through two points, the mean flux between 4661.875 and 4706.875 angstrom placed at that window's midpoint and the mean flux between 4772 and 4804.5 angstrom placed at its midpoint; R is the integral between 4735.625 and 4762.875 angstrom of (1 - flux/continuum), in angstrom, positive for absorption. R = 0.67 angstrom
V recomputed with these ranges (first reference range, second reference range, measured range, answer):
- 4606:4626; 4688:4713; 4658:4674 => 0.2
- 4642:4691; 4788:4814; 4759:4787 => -0.2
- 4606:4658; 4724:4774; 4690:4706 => 0.1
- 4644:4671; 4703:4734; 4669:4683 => 0.6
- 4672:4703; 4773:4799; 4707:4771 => 0.4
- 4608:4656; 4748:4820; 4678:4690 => 0.1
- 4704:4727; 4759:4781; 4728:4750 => 0.7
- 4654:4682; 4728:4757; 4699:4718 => -0.6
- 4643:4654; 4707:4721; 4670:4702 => 1.0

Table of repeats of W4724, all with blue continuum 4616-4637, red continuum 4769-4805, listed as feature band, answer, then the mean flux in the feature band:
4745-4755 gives 0.09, 3.54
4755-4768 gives -0.01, 3.89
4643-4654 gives 0.01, 3.74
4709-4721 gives -0.04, 3.96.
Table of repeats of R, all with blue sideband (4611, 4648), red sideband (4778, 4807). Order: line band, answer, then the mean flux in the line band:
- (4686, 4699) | 0.01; 3.79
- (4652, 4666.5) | -0.21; 3.83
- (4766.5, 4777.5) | -0.22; 3.9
